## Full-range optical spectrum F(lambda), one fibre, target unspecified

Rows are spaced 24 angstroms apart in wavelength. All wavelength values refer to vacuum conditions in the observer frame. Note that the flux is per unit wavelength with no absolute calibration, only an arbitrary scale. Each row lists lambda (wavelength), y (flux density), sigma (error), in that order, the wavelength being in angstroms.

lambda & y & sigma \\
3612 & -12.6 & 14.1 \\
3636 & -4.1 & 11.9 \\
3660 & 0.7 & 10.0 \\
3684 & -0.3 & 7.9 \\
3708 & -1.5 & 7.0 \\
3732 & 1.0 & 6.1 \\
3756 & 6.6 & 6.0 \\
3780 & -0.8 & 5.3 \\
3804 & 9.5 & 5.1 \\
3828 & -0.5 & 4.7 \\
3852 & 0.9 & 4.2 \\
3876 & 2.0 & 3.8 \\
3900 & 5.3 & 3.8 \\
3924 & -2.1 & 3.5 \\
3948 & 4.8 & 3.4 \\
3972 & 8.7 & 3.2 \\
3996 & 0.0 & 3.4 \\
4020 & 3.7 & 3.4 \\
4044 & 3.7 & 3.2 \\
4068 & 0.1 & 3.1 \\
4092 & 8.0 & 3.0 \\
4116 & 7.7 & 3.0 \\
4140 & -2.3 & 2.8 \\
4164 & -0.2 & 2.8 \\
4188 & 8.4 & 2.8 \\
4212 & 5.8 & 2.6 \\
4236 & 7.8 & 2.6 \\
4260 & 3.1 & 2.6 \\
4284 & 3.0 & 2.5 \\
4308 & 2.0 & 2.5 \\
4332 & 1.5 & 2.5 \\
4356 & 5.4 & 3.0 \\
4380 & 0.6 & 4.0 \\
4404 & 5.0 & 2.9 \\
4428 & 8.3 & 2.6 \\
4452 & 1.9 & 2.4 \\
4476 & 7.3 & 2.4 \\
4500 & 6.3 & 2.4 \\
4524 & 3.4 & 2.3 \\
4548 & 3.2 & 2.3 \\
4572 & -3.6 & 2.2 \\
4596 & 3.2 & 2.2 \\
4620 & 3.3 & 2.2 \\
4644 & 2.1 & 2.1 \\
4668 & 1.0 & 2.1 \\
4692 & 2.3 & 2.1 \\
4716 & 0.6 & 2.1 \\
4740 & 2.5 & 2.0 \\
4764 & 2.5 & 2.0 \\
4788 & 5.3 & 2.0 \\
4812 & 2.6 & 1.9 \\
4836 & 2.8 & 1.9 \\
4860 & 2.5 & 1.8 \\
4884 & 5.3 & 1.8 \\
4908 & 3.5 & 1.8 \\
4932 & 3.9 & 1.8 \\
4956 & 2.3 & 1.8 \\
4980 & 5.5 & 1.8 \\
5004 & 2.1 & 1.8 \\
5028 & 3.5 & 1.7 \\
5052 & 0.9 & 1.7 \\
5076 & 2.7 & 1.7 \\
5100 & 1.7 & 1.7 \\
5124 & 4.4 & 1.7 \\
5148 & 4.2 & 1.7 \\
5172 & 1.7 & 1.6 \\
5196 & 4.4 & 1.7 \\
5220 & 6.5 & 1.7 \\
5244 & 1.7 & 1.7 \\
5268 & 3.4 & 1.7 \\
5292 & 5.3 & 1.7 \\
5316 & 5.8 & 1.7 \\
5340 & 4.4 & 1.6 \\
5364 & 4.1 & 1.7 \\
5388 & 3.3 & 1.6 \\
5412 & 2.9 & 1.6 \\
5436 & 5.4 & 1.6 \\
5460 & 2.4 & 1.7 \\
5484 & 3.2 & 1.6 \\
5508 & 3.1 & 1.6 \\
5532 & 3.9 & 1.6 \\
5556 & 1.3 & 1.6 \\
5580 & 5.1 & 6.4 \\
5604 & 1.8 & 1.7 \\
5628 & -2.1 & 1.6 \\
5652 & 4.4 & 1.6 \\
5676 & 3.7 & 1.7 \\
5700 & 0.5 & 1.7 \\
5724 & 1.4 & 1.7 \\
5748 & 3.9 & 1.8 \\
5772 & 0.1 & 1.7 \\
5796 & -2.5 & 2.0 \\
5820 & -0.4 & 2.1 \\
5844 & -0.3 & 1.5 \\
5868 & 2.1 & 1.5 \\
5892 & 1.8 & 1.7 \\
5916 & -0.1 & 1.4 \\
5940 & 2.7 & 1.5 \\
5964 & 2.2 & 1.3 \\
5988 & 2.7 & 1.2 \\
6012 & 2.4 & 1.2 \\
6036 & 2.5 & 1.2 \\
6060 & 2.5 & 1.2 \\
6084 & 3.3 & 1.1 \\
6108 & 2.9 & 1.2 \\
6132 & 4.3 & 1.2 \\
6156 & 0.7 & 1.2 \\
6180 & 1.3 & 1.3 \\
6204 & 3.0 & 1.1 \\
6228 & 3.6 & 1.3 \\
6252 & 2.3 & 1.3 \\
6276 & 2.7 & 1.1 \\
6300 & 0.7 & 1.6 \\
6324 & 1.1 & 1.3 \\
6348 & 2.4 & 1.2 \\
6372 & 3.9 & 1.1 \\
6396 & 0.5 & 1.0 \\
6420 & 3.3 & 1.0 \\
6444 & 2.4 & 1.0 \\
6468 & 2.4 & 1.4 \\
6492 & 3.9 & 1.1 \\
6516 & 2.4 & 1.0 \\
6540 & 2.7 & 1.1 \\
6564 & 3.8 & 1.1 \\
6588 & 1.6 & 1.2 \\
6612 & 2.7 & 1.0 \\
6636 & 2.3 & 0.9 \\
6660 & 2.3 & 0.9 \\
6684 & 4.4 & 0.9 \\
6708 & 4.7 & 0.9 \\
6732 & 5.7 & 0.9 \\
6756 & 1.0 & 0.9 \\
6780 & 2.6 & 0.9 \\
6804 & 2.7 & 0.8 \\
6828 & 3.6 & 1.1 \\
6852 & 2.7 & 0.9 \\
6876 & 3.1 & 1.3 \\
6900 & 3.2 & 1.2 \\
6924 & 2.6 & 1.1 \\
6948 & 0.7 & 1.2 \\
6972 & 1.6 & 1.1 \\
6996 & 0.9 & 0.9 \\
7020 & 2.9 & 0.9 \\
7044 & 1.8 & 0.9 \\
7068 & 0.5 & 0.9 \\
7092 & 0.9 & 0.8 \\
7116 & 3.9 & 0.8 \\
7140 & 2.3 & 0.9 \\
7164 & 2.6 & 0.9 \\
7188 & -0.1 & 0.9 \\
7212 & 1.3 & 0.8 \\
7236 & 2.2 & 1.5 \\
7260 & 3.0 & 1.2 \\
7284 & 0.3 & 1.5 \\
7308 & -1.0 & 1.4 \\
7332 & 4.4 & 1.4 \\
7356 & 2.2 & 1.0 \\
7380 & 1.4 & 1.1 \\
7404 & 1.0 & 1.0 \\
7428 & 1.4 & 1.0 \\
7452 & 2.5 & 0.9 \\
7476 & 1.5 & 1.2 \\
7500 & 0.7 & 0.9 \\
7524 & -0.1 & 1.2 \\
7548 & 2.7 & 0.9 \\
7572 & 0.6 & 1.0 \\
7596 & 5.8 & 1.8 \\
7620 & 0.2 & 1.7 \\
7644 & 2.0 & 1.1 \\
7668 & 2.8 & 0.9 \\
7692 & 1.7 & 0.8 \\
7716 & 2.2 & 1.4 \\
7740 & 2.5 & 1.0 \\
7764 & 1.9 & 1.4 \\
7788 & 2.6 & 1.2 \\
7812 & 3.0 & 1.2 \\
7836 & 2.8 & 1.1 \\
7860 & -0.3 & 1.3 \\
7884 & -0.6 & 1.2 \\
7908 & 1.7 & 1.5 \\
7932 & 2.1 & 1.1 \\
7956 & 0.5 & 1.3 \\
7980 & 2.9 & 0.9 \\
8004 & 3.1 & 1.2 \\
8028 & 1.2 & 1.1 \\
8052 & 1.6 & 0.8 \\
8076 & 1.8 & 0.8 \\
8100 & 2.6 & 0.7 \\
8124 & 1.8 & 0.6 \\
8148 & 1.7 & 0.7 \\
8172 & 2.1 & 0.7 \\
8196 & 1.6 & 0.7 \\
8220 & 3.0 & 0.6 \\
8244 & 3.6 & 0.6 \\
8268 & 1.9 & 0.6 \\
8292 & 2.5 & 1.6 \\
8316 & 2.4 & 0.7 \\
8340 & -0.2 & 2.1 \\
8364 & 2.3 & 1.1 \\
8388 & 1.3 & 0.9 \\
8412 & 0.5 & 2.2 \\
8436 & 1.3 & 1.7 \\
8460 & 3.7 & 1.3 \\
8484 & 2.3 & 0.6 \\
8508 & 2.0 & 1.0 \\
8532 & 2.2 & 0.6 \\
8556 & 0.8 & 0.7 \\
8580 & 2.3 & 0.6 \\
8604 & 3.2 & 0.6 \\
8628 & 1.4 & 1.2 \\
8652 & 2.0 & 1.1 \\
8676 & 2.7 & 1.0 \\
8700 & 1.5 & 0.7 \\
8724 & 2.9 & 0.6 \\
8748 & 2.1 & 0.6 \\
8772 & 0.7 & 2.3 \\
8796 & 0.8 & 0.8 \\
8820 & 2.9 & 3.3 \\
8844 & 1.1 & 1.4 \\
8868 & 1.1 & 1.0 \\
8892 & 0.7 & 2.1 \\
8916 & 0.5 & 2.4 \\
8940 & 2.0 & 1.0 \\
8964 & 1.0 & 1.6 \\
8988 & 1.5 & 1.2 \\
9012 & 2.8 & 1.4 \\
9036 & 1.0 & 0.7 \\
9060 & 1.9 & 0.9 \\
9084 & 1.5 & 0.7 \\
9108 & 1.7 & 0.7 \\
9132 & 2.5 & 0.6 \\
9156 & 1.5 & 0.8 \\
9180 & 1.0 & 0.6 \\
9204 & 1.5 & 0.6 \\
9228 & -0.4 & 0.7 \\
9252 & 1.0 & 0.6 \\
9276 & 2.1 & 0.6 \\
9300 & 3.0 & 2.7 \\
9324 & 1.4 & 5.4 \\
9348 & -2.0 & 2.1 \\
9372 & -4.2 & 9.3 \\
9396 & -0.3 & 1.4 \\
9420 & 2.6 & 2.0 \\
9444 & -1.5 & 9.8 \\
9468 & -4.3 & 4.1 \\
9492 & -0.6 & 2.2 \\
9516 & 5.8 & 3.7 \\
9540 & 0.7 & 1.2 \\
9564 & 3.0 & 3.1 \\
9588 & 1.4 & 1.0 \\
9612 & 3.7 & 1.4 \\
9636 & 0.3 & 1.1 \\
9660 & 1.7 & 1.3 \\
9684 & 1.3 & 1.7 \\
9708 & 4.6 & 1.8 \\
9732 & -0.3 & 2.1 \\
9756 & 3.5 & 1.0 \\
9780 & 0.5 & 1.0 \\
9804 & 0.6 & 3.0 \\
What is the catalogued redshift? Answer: 0.16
